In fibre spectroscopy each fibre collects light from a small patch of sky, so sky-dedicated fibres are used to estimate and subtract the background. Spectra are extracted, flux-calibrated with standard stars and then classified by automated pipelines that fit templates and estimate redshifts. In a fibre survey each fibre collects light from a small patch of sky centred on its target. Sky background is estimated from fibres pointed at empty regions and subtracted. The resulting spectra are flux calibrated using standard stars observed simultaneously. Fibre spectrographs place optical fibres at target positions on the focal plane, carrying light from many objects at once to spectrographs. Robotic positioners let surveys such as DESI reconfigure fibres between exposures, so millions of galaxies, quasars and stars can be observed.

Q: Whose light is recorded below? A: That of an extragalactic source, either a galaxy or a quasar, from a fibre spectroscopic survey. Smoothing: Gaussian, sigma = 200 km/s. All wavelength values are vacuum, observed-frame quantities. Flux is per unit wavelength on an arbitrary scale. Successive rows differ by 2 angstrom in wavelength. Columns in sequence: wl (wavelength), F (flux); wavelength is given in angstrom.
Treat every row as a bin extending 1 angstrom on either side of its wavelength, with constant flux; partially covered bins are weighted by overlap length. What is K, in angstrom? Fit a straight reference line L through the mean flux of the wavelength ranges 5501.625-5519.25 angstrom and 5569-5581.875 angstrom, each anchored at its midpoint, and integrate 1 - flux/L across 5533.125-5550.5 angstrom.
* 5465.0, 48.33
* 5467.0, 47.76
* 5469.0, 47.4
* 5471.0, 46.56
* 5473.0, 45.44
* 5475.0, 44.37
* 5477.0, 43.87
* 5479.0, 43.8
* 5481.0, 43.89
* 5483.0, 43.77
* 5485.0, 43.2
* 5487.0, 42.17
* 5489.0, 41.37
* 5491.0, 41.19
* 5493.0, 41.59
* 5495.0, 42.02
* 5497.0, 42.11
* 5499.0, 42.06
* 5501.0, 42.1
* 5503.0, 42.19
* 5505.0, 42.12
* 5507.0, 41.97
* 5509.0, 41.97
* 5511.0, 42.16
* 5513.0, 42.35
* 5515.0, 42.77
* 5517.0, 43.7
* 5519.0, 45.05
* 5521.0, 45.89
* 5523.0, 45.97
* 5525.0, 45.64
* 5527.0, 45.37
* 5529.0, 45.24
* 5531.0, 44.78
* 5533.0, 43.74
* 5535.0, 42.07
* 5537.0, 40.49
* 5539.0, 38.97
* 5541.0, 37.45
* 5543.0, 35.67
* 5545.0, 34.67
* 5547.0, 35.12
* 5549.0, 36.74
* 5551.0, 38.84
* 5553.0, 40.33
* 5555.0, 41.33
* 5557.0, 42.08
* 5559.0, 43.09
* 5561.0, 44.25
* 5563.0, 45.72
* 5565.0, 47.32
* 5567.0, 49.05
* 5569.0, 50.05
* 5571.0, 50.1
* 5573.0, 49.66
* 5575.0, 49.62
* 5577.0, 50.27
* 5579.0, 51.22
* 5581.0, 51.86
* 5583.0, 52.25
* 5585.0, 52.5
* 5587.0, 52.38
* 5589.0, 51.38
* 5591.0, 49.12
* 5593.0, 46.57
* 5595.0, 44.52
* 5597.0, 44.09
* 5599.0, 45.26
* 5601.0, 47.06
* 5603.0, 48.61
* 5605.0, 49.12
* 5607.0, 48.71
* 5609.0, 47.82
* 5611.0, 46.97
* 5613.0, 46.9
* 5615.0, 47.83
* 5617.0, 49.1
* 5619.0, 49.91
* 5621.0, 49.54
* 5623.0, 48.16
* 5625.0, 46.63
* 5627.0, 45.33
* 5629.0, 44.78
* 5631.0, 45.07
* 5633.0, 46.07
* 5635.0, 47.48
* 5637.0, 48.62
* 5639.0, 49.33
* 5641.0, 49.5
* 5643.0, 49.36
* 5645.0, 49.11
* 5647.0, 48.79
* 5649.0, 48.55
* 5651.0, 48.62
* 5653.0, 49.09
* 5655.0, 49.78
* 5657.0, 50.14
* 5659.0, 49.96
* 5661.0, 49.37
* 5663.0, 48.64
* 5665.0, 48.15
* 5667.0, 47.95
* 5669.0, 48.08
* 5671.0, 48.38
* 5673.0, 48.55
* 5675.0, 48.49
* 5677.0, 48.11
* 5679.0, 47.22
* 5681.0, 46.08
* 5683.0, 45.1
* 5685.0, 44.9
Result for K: 3.1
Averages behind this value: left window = 42.6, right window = 50.4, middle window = 38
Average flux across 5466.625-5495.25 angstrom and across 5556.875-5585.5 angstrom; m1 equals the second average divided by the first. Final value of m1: 1.11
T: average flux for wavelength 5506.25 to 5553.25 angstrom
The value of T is 41.6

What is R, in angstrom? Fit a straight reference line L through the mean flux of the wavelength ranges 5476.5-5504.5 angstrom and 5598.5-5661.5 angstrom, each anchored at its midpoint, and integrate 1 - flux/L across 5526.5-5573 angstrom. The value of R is 2.6 angstrom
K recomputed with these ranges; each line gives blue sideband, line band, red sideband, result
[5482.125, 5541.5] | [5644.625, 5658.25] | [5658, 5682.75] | -0.48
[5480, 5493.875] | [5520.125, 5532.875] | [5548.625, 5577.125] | -0.42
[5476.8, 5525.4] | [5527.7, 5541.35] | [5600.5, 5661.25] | 0.68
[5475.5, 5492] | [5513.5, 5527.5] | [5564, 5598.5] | 0.19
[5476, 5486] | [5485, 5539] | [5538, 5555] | -3.00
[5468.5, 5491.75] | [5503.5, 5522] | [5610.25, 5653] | 0.69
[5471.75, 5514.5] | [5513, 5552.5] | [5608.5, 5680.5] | 2.33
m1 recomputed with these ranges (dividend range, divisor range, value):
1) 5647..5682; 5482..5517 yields 1.15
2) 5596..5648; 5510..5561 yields 1.14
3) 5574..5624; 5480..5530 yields 1.13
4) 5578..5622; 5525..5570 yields 1.16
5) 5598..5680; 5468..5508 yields 1.12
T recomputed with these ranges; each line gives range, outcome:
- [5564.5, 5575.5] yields 49.4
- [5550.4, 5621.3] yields 47.7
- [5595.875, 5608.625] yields 47.1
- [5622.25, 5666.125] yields 48.2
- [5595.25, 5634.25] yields 47.2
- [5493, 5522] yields 42.7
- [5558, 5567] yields 45.5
